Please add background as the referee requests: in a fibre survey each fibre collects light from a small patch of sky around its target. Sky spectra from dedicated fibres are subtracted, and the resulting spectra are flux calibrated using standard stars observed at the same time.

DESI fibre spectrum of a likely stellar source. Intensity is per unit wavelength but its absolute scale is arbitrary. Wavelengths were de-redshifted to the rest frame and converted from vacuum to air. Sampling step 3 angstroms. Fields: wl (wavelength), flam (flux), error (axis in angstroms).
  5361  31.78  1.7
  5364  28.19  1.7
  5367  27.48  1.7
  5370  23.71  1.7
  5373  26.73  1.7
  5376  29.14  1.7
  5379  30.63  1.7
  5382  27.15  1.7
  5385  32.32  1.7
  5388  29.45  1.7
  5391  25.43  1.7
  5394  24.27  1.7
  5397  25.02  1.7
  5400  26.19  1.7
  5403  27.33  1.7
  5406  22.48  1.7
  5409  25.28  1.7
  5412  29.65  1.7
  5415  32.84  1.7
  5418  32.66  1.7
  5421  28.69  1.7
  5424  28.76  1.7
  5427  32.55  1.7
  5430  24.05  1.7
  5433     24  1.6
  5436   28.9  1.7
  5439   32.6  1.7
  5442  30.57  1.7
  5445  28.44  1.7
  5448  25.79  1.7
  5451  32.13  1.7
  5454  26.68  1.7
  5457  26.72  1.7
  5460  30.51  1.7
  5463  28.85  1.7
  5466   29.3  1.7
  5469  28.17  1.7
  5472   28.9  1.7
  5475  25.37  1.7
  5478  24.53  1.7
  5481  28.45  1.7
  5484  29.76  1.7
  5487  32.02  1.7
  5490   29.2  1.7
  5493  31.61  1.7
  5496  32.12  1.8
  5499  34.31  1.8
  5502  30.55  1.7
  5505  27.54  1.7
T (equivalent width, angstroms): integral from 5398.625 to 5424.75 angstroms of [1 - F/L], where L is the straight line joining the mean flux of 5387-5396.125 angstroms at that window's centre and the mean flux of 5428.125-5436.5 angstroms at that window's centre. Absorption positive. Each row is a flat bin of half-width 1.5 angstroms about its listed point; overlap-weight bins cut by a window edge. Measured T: -2.4 angstroms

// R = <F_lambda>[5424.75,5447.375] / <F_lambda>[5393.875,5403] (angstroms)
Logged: 1.1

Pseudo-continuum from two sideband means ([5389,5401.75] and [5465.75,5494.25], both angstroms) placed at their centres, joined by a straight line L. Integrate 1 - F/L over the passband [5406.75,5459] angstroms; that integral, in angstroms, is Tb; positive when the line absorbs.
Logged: -3.7 angstroms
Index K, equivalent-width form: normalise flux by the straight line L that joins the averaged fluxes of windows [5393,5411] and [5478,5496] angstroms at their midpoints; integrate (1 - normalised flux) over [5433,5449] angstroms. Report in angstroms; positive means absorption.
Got -0.9 angstroms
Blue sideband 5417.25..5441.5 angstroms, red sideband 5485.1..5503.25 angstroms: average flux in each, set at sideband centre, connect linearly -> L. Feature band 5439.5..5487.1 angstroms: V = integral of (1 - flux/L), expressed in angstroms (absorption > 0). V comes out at 2.9 angstroms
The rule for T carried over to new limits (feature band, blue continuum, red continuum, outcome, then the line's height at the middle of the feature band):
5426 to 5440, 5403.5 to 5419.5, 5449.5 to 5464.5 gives 0.3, 28.7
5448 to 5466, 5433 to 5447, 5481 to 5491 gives 0.5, 29.6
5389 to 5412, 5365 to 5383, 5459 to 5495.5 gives 1.9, 27.9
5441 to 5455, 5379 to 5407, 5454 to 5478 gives -0.5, 27.7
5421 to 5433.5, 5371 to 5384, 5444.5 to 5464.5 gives 0.3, 28.4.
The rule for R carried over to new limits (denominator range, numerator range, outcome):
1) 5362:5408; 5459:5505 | 1.09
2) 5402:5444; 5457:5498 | 1.02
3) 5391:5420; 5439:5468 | 1.06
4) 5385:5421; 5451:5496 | 1.04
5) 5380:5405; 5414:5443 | 1.09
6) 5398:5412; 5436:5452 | 1.15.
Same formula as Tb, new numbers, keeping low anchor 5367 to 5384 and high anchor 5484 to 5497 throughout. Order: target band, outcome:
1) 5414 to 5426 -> -0.7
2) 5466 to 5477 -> 1.0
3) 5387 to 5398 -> 0.9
